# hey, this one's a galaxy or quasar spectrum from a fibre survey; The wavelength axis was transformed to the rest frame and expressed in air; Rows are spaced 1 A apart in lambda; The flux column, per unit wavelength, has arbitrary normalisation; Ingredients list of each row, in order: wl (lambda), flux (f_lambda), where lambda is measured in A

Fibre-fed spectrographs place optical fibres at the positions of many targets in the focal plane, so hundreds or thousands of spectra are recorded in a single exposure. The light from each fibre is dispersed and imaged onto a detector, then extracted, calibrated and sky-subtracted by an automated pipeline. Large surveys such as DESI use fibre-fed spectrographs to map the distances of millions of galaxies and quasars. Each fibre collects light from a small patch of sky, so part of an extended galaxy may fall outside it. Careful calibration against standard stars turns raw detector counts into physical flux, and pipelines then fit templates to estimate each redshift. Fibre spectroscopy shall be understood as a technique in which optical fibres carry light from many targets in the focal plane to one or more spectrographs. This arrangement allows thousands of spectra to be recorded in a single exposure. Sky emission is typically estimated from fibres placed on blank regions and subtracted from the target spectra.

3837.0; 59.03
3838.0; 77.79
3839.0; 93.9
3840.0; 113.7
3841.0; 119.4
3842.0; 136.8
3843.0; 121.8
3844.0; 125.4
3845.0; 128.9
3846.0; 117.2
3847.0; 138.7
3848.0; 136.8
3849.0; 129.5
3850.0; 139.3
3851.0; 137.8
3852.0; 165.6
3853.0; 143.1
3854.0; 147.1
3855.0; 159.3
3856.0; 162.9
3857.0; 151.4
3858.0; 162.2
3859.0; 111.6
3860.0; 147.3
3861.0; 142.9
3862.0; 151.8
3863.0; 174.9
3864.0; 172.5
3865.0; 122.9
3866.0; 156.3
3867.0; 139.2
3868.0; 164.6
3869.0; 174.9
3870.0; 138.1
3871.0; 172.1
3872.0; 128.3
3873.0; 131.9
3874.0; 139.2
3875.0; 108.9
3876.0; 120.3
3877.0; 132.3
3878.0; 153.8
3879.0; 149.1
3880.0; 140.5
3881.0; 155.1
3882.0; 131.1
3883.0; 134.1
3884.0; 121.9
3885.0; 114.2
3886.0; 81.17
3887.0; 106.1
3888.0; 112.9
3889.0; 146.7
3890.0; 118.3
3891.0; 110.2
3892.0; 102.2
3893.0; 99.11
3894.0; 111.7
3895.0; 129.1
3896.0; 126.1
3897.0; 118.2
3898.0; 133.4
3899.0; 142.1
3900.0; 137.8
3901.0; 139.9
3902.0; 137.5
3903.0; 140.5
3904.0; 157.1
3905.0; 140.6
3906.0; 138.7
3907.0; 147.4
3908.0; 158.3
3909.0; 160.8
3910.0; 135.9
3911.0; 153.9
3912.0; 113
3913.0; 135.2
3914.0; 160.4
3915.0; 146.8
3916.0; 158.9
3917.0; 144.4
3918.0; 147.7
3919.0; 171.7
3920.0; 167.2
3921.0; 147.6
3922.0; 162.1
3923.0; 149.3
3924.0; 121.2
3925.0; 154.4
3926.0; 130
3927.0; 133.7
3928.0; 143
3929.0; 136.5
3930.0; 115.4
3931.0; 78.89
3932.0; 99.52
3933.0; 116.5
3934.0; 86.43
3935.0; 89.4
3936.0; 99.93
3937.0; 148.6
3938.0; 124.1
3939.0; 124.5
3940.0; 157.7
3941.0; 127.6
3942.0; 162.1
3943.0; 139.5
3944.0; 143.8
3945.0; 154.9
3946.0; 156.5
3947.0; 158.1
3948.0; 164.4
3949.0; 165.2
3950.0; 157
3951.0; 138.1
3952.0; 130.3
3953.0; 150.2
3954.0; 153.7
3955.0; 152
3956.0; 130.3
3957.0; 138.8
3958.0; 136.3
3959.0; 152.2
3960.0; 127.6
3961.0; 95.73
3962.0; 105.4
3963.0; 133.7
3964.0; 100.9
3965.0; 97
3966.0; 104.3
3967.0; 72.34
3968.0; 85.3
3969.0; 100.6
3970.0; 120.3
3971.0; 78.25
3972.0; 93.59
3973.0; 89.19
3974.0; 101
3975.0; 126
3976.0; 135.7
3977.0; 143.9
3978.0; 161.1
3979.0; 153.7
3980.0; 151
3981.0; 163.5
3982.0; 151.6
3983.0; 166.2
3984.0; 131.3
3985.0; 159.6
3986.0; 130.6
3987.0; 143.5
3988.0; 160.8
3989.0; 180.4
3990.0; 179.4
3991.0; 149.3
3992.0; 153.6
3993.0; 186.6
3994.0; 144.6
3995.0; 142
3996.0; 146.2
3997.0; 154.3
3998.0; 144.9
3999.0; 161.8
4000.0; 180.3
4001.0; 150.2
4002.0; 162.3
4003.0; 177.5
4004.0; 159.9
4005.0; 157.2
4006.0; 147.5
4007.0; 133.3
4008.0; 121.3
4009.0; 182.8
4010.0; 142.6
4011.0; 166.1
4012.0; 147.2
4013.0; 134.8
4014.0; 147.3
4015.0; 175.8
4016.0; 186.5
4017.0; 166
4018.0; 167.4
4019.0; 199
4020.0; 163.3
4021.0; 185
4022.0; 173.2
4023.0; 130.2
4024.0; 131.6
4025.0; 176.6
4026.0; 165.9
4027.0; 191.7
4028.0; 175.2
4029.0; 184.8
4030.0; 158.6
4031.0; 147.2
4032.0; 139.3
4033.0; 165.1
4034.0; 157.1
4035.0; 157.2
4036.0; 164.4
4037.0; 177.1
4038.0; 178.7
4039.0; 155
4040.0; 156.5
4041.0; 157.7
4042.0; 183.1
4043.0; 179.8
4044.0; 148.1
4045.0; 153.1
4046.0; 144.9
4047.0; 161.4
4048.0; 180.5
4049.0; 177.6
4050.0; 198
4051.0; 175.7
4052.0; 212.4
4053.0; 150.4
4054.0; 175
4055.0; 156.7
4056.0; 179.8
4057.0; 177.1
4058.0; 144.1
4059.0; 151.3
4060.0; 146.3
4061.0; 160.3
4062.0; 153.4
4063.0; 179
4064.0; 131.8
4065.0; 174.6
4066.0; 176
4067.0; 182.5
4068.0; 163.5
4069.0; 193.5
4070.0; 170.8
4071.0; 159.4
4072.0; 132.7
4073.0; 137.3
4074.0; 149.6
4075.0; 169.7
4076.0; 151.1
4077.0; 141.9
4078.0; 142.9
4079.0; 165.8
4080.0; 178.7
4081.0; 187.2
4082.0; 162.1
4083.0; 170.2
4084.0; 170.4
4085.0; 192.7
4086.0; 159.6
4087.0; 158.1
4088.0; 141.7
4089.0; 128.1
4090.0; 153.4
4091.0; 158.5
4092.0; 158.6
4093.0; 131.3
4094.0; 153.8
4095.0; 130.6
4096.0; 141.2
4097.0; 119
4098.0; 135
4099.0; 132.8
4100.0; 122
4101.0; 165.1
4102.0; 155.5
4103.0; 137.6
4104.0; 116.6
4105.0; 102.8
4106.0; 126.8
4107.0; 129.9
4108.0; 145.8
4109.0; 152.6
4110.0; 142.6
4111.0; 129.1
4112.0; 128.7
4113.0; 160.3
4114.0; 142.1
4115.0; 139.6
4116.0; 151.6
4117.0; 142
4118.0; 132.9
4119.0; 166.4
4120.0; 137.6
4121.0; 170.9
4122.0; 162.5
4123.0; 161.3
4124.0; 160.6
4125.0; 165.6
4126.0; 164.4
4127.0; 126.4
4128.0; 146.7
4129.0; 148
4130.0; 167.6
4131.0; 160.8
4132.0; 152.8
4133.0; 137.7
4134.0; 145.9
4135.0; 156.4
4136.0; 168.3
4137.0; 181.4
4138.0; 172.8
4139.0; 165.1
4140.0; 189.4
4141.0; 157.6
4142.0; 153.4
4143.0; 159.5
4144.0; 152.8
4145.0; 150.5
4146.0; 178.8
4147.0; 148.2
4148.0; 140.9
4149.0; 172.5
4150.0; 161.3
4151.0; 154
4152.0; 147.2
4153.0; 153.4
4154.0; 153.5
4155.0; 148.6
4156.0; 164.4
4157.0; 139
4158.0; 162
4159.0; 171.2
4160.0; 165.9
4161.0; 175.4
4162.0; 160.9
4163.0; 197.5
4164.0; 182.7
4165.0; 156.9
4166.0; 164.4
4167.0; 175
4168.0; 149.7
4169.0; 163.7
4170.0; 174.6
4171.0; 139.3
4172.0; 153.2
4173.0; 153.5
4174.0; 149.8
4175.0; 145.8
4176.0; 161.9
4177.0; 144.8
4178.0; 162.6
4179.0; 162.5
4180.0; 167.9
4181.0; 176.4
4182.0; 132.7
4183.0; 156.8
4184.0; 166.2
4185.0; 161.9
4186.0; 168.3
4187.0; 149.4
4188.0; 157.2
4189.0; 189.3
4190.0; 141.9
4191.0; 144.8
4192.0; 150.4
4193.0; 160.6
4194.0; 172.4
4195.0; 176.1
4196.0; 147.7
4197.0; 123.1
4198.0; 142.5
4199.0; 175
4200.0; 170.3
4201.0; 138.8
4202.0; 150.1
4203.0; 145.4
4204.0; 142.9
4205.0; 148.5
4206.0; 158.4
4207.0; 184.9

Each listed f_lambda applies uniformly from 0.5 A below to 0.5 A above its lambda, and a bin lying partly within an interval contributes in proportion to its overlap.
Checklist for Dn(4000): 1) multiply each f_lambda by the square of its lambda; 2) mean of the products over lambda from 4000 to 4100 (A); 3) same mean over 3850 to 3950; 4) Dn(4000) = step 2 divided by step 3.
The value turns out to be 1.25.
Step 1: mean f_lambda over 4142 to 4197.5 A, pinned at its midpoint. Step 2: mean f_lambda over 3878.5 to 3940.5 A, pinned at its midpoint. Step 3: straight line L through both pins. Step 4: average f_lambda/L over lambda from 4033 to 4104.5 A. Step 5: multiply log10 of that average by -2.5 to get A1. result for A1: -0.076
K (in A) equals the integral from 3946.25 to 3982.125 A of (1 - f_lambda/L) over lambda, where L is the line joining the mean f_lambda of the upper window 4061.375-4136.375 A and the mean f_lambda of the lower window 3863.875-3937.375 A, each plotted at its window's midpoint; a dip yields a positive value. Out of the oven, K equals 2.9 A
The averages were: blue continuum 134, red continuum 151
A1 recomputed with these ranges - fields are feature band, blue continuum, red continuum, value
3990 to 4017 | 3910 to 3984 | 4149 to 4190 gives -0.12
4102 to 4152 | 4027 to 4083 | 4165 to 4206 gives 0.06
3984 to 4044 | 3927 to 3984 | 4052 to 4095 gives -0.12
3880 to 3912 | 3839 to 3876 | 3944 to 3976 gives 0.04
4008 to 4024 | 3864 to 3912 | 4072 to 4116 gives -0.14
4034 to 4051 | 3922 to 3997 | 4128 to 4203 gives -0.16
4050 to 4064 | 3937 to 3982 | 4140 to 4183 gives -0.15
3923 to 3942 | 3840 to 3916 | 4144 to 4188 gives 0.15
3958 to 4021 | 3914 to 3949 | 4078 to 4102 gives 0.00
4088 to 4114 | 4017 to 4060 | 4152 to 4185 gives 0.18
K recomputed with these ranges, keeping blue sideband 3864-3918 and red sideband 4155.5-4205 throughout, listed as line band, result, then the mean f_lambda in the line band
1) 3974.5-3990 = -0.92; 152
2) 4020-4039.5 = -2.27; 164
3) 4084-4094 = -0.19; 154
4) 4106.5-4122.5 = 0.80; 146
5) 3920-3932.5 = 0.55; 132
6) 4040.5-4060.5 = -2.59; 168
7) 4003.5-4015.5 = -0.50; 151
